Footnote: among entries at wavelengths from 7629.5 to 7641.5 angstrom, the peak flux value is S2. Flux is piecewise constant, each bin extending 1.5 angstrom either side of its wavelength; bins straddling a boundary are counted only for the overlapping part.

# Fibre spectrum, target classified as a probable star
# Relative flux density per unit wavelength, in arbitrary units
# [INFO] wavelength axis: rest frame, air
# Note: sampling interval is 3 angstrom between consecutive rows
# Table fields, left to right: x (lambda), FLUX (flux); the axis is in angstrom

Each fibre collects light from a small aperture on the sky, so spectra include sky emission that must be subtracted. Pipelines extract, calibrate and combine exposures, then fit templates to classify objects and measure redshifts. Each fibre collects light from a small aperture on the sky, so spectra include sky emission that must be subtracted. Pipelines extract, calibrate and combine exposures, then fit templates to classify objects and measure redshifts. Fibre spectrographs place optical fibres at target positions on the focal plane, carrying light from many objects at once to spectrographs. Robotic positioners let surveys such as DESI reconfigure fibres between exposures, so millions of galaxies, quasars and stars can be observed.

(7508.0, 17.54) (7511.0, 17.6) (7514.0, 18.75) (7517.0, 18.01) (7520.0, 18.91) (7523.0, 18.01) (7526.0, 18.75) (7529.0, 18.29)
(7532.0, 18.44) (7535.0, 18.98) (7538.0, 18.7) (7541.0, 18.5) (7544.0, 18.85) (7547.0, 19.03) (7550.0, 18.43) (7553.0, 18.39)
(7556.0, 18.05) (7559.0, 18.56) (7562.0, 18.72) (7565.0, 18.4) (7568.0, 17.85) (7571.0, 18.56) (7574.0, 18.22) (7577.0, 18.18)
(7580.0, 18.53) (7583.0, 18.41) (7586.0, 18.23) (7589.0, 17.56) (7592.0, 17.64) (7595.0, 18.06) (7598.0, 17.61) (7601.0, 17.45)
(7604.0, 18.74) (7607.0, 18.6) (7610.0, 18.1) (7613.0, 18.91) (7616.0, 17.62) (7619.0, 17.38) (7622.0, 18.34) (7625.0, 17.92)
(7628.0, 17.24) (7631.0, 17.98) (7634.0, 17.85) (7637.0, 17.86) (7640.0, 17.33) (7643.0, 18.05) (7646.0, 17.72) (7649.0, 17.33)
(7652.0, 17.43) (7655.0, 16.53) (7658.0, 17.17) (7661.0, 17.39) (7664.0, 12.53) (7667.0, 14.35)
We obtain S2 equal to 17.98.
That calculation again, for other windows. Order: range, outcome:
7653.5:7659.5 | 17.17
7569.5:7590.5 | 18.56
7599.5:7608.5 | 18.74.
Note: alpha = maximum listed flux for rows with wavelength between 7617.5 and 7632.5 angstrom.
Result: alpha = 18.34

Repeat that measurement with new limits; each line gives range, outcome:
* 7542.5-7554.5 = 19.03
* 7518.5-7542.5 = 18.98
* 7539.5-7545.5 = 18.85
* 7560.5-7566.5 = 18.72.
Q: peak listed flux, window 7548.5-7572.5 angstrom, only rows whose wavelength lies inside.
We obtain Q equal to 18.72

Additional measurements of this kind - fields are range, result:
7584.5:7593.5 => 18.23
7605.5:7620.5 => 18.91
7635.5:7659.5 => 18.05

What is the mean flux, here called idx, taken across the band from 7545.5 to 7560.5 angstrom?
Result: 18.5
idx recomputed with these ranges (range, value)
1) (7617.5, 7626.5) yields 17.9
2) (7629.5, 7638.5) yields 17.9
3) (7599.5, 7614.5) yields 18.4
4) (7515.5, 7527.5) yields 18.4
